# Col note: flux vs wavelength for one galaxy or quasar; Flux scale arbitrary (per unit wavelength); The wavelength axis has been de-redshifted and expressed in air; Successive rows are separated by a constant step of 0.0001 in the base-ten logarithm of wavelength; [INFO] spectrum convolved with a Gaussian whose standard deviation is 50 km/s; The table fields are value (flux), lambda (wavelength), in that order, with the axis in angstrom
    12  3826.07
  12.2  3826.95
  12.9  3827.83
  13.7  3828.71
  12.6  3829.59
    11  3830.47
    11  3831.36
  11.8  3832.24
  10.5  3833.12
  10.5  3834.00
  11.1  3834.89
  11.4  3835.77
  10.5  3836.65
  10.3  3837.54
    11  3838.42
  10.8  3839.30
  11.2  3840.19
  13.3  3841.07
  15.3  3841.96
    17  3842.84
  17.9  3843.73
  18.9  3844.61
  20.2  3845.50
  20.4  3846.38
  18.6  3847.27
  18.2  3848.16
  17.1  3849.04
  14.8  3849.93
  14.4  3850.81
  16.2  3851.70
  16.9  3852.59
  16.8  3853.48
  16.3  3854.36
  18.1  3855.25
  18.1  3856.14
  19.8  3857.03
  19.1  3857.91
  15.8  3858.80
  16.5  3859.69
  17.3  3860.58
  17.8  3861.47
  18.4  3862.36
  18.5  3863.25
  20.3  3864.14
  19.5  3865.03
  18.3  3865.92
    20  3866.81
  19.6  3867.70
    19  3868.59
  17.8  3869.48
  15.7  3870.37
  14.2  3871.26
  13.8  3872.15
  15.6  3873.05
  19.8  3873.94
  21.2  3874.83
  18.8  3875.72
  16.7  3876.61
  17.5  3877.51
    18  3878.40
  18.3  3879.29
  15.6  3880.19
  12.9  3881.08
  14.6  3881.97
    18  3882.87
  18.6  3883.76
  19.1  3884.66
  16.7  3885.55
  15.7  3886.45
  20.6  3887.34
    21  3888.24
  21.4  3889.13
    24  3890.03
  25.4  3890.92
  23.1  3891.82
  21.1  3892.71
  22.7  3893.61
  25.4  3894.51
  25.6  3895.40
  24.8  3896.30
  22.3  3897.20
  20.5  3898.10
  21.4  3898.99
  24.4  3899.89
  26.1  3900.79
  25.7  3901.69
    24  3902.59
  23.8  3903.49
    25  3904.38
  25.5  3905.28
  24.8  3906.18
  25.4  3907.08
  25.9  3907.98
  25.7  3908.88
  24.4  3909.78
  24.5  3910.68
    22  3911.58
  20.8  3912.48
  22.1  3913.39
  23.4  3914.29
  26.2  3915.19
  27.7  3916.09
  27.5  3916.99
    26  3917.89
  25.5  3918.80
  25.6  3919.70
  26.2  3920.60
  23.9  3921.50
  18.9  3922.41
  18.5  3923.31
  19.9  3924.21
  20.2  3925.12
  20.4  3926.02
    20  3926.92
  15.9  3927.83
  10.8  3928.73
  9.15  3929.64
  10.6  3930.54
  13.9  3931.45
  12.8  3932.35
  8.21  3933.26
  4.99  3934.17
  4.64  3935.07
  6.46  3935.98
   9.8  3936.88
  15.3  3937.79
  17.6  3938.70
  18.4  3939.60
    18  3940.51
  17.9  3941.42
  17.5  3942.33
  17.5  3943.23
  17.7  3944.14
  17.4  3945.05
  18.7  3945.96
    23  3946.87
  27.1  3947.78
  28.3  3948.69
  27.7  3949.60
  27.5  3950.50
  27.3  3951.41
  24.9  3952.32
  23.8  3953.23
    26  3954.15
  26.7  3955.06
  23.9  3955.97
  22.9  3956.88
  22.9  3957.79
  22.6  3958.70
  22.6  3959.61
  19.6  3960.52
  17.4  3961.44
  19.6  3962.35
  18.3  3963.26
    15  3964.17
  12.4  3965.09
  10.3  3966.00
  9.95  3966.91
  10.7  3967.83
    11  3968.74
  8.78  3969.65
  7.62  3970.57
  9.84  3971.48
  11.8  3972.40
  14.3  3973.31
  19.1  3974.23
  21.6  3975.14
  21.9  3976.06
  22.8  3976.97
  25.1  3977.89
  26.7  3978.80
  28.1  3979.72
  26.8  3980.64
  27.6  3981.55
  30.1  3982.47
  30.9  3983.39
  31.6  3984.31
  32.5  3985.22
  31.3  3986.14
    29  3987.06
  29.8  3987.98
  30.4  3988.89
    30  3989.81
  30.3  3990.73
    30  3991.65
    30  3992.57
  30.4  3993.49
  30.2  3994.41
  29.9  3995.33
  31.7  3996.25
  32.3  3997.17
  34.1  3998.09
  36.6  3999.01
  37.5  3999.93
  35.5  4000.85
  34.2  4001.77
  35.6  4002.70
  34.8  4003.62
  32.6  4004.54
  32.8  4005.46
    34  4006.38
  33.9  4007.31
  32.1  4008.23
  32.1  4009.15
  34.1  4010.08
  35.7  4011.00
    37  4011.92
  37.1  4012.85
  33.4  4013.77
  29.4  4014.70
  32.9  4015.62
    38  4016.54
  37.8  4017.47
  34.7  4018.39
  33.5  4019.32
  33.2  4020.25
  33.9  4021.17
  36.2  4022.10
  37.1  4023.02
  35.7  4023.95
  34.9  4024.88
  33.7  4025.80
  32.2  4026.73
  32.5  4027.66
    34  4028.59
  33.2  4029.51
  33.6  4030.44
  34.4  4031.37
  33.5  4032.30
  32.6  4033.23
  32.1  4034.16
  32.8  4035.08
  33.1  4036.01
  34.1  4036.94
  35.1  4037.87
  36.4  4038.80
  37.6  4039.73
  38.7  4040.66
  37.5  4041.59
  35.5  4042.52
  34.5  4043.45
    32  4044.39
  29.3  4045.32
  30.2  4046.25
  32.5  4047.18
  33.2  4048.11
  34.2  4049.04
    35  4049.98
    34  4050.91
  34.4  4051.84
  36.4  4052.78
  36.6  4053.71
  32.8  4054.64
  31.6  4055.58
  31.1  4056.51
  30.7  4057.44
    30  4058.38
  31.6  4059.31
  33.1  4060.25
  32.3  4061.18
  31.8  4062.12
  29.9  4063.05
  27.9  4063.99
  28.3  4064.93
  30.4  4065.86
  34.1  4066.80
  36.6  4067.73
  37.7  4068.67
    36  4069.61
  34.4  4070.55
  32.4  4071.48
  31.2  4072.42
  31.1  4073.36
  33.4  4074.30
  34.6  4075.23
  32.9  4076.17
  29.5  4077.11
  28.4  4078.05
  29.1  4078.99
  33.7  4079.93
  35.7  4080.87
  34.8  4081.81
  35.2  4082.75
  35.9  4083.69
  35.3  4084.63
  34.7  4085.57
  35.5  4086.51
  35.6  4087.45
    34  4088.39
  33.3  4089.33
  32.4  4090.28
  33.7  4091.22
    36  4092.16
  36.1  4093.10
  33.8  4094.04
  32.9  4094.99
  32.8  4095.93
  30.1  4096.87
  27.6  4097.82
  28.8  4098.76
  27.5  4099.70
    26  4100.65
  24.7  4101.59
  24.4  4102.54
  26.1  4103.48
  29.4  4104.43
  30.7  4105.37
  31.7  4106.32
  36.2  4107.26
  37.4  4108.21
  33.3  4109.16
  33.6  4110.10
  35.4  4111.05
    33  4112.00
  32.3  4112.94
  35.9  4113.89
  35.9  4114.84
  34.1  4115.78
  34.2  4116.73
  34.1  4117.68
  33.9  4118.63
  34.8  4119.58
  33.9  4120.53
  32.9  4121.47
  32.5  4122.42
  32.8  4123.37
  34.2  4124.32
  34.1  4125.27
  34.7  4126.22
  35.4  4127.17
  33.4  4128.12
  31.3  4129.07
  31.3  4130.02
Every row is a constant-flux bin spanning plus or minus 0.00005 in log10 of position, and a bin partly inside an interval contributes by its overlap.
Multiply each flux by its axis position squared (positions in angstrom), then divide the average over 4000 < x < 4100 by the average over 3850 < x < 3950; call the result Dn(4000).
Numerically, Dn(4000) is 1.9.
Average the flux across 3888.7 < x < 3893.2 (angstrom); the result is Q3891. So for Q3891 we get 23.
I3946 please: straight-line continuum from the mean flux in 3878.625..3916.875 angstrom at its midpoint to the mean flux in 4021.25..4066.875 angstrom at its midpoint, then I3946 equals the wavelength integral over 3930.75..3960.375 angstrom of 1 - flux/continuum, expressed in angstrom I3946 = 7.9 angstrom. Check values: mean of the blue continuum 22.3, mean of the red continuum 33.3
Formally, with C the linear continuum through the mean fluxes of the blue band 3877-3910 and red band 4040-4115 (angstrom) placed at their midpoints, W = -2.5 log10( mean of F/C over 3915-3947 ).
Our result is 0.34 mag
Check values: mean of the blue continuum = 21.7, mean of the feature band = 17.4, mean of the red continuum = 32.7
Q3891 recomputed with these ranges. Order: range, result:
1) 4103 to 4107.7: 30.8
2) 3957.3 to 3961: 21.9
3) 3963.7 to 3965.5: 13.7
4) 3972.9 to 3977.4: 20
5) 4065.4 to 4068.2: 33.7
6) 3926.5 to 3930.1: 13.9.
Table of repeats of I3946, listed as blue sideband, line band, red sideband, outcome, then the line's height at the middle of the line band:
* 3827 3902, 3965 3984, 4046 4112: 5.0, 25.2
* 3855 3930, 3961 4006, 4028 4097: 4.2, 27.5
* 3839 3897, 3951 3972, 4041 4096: 6.0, 25.2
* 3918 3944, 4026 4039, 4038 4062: -1.0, 31.1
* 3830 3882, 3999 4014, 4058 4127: -4.5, 26.7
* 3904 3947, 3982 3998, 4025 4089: -2.8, 26.1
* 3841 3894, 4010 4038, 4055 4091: -4.7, 29.3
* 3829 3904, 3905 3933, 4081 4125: -0.4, 21.1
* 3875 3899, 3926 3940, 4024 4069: 6.8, 23.8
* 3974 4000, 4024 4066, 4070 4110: -3.1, 30.9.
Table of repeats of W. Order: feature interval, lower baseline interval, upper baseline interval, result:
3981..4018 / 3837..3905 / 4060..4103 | -0.21 mag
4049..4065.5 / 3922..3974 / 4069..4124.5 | -0.13 mag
